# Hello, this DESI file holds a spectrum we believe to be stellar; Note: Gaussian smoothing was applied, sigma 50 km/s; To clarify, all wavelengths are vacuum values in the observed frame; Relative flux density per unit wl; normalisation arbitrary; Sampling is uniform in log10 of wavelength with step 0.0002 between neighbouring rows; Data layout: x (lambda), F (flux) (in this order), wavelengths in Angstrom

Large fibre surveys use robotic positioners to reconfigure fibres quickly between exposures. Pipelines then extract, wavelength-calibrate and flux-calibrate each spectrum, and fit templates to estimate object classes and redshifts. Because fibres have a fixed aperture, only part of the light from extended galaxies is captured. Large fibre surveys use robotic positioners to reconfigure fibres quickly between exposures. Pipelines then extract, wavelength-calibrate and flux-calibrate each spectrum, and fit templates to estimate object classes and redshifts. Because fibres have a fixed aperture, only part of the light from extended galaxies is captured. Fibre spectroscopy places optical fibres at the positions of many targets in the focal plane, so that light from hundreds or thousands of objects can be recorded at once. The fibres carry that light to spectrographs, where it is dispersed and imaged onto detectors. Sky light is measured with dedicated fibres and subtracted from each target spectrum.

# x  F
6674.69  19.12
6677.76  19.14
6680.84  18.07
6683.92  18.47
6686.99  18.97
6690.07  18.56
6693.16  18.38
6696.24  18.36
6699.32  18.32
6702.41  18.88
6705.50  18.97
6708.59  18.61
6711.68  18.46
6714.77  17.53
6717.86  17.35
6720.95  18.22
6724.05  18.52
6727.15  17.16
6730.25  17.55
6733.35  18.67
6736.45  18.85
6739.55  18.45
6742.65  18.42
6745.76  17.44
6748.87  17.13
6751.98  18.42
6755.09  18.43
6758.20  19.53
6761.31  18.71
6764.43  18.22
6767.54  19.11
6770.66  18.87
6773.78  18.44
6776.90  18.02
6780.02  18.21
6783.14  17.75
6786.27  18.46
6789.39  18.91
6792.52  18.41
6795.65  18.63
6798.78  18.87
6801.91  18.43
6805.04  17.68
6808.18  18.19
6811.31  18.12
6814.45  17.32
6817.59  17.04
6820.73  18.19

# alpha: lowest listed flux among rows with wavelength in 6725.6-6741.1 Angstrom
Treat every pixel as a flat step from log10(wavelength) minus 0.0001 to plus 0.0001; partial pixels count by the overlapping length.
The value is 17.16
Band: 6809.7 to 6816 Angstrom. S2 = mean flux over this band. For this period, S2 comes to 17.7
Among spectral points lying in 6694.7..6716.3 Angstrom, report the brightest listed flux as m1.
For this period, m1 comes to 18.97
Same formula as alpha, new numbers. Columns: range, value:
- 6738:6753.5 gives 17.13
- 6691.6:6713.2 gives 18.32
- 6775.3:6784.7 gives 17.75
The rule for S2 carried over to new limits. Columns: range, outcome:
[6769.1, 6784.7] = 18.3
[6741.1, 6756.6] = 18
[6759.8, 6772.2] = 18.7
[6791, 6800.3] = 18.6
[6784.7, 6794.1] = 18.6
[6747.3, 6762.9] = 18.4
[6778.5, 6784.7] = 18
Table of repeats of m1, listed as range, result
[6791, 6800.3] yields 18.87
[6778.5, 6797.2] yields 18.91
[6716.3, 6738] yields 18.85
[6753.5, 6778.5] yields 19.53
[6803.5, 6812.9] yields 18.19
